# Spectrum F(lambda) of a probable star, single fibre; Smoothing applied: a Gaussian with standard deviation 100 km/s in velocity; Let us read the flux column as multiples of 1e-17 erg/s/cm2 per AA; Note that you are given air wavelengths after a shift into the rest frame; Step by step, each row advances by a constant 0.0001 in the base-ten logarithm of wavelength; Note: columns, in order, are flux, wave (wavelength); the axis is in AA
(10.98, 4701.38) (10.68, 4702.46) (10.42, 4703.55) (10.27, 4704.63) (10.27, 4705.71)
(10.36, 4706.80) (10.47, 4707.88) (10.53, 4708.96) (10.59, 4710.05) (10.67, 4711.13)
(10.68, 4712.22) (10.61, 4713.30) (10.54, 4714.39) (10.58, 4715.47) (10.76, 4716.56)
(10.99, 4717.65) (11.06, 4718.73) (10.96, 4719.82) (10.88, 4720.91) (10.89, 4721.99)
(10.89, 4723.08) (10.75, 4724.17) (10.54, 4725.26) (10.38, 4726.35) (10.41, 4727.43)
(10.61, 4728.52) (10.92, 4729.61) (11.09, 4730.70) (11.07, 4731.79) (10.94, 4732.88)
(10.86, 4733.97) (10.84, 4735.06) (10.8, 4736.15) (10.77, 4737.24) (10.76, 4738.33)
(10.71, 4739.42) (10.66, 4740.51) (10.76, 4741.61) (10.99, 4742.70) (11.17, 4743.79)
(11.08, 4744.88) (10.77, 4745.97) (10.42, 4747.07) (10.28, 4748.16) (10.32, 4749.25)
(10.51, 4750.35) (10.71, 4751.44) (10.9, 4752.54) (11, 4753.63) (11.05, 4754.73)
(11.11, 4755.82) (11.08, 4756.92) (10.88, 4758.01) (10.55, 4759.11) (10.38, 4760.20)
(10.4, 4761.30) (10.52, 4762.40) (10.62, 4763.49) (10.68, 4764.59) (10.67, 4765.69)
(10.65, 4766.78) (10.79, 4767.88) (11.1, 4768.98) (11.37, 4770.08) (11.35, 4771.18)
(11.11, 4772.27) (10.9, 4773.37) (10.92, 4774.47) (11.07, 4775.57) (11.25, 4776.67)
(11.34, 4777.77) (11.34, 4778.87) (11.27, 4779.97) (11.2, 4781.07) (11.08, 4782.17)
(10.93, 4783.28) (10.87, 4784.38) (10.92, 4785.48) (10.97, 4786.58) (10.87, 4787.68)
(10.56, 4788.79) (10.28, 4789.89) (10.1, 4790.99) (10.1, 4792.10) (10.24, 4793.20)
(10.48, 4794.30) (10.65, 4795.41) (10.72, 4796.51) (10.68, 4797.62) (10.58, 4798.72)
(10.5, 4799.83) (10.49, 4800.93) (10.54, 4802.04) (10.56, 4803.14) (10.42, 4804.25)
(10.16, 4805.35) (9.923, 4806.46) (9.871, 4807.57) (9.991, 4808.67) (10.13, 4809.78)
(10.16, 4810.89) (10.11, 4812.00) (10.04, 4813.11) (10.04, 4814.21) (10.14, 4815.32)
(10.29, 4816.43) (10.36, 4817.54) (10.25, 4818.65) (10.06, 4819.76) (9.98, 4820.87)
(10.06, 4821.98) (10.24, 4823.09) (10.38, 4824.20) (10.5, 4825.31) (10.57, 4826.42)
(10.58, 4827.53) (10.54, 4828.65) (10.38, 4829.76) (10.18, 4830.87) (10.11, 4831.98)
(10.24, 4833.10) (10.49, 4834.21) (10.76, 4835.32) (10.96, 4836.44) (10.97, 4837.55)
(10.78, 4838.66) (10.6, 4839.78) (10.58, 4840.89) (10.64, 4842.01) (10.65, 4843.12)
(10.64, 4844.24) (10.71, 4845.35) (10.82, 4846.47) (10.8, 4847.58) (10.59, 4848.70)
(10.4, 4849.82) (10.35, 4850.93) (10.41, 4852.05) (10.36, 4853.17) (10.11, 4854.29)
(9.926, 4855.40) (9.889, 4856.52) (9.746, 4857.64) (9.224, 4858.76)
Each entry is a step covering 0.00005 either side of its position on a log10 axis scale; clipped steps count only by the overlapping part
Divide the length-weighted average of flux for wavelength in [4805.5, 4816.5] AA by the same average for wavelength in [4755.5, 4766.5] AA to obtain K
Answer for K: 0.94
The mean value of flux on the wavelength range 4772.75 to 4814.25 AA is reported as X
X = 10.6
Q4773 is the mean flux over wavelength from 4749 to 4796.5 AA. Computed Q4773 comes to 10.8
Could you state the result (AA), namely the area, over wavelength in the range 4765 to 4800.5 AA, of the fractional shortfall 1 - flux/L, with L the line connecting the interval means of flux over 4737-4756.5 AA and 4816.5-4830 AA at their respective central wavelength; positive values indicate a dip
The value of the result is -0.92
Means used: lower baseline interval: 10.8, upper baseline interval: 10.3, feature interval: 10.8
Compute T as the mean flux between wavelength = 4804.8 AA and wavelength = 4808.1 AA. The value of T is 9.98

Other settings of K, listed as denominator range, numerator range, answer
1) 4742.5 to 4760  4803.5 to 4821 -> 0.94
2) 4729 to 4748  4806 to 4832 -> 0.94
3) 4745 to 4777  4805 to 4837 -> 0.95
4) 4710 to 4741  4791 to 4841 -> 0.96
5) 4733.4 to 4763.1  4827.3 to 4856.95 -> 0.98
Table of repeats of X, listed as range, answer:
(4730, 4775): 10.8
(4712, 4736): 10.8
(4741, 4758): 10.8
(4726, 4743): 10.8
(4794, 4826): 10.3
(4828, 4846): 10.6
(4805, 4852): 10.4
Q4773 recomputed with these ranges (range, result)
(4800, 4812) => 10.2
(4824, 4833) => 10.4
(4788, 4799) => 10.4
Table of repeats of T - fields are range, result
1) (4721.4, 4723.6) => 10.9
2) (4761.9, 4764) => 10.6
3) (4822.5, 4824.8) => 10.3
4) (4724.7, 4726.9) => 10.5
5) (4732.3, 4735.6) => 10.9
